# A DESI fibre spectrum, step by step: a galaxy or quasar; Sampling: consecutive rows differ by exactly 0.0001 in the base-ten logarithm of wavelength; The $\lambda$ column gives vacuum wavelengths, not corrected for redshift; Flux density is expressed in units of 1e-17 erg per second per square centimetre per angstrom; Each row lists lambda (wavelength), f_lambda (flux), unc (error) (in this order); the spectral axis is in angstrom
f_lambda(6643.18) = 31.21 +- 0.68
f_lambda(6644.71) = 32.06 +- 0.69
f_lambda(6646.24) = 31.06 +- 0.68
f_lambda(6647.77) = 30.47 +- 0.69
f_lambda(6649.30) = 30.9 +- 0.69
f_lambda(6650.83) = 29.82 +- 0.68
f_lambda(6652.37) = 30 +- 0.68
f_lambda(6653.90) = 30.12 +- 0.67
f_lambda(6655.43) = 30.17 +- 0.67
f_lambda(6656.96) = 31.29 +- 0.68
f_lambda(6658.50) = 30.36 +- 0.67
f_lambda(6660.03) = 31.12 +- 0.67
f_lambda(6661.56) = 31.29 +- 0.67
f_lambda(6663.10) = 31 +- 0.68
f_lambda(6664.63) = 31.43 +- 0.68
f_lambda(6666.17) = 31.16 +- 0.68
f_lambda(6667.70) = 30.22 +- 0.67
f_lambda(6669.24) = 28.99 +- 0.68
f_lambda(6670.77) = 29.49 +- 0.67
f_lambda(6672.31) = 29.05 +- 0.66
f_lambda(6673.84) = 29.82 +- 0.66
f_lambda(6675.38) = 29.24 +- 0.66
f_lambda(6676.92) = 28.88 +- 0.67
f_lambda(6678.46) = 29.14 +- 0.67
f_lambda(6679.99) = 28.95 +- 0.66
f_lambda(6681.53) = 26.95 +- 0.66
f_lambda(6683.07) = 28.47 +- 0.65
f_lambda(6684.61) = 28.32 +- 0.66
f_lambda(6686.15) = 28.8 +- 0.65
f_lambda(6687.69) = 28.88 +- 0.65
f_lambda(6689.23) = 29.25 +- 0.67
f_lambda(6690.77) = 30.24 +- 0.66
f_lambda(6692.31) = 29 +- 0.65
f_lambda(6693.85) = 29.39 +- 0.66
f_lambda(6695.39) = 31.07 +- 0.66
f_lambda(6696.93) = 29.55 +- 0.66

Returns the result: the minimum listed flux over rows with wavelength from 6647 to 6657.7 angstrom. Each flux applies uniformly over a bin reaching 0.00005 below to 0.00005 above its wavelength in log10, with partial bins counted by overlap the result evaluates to 29.82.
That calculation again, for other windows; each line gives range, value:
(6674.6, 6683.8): 26.95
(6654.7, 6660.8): 30.17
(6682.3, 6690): 28.32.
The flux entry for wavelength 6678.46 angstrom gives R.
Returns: 29.14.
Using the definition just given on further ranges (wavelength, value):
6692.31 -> 29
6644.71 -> 32.06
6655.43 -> 30.17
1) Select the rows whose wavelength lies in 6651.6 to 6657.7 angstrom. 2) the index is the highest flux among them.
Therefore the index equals 31.29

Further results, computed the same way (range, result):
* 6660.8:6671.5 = 31.43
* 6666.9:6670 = 30.22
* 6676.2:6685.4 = 29.14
